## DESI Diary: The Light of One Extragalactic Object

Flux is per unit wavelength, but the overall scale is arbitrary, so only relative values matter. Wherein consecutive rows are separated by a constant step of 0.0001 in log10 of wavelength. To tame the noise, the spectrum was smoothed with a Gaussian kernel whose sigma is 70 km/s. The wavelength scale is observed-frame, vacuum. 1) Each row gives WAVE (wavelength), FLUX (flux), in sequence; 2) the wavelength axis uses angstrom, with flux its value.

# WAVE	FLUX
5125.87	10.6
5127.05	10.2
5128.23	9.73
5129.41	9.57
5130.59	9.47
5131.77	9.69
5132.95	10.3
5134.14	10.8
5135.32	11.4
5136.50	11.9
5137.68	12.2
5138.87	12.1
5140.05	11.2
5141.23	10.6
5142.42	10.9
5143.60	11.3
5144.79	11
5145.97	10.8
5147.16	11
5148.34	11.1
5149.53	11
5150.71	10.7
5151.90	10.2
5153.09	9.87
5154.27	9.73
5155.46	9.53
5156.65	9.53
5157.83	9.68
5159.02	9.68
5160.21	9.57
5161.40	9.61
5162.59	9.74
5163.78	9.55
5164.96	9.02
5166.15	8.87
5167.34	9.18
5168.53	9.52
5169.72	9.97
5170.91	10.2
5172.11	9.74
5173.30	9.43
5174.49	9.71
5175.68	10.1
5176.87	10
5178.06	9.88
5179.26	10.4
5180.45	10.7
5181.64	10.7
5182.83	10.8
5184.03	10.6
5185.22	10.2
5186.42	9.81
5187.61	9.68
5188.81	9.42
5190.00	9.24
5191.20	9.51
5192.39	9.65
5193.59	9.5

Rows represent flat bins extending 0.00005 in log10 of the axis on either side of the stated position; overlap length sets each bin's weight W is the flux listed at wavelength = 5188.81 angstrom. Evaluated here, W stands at 9.42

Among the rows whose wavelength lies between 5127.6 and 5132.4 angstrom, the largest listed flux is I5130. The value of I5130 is 9.73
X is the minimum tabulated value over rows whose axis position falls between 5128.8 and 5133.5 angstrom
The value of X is 9.47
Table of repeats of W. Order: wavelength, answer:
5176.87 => 10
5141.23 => 10.6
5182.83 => 10.8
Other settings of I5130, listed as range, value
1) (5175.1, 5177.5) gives 10.1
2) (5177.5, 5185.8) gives 10.8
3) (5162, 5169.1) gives 9.74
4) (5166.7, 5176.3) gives 10.2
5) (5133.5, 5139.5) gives 12.2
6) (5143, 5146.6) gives 11.3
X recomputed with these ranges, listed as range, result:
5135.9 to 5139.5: 11.9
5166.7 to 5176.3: 9.18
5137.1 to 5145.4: 10.6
